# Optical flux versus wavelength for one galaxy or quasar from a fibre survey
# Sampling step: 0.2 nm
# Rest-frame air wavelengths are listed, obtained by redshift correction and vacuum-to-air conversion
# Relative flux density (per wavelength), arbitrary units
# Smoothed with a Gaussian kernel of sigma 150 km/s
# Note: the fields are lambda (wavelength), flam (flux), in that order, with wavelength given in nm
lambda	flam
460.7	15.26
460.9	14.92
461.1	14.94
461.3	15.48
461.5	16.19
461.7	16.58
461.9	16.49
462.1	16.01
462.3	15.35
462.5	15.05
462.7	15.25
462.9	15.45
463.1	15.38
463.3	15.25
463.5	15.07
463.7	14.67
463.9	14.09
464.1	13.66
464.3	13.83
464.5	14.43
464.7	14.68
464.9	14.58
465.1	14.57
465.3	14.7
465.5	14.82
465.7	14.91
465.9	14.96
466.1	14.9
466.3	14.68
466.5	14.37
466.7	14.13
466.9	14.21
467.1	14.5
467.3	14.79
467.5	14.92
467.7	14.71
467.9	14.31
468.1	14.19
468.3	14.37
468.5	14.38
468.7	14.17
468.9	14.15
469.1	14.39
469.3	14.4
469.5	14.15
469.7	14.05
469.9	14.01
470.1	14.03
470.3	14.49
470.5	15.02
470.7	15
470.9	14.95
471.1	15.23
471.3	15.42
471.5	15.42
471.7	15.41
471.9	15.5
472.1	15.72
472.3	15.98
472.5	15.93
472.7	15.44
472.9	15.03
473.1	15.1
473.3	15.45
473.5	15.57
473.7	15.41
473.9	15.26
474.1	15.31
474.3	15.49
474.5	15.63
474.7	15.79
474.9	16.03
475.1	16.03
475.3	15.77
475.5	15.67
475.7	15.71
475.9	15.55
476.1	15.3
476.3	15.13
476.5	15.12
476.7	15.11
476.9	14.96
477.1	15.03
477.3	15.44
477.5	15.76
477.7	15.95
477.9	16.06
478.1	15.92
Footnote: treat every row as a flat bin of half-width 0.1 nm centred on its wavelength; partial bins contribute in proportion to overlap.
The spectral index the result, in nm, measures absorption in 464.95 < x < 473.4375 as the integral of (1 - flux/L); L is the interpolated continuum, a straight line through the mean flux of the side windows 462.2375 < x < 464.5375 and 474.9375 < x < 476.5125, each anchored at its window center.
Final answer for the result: 0.21 nm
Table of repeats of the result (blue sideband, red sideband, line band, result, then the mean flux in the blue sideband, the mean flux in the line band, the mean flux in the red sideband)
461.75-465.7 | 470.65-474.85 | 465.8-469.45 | 0.165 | 14.9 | 14.5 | 15.4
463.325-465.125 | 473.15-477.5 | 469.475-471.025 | 0.052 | 14.4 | 14.5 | 15.5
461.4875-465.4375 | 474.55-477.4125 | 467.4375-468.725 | 0.065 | 15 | 14.4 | 15.5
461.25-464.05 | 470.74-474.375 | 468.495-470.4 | 0.149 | 15.4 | 14.2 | 15.4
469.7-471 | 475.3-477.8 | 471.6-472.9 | -0.071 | 14.5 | 15.6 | 15.4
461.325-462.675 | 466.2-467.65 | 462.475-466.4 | 0.120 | 15.9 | 14.7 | 14.5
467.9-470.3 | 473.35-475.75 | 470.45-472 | -0.050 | 14.2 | 15.3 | 15.6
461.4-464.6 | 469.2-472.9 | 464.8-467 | 0.072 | 15.2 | 14.6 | 15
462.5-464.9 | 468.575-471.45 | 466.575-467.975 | 0.010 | 14.7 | 14.5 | 14.5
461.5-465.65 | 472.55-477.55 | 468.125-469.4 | 0.076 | 15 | 14.3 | 15.4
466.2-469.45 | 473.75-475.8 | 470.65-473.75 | -0.044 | 14.4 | 15.4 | 15.7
